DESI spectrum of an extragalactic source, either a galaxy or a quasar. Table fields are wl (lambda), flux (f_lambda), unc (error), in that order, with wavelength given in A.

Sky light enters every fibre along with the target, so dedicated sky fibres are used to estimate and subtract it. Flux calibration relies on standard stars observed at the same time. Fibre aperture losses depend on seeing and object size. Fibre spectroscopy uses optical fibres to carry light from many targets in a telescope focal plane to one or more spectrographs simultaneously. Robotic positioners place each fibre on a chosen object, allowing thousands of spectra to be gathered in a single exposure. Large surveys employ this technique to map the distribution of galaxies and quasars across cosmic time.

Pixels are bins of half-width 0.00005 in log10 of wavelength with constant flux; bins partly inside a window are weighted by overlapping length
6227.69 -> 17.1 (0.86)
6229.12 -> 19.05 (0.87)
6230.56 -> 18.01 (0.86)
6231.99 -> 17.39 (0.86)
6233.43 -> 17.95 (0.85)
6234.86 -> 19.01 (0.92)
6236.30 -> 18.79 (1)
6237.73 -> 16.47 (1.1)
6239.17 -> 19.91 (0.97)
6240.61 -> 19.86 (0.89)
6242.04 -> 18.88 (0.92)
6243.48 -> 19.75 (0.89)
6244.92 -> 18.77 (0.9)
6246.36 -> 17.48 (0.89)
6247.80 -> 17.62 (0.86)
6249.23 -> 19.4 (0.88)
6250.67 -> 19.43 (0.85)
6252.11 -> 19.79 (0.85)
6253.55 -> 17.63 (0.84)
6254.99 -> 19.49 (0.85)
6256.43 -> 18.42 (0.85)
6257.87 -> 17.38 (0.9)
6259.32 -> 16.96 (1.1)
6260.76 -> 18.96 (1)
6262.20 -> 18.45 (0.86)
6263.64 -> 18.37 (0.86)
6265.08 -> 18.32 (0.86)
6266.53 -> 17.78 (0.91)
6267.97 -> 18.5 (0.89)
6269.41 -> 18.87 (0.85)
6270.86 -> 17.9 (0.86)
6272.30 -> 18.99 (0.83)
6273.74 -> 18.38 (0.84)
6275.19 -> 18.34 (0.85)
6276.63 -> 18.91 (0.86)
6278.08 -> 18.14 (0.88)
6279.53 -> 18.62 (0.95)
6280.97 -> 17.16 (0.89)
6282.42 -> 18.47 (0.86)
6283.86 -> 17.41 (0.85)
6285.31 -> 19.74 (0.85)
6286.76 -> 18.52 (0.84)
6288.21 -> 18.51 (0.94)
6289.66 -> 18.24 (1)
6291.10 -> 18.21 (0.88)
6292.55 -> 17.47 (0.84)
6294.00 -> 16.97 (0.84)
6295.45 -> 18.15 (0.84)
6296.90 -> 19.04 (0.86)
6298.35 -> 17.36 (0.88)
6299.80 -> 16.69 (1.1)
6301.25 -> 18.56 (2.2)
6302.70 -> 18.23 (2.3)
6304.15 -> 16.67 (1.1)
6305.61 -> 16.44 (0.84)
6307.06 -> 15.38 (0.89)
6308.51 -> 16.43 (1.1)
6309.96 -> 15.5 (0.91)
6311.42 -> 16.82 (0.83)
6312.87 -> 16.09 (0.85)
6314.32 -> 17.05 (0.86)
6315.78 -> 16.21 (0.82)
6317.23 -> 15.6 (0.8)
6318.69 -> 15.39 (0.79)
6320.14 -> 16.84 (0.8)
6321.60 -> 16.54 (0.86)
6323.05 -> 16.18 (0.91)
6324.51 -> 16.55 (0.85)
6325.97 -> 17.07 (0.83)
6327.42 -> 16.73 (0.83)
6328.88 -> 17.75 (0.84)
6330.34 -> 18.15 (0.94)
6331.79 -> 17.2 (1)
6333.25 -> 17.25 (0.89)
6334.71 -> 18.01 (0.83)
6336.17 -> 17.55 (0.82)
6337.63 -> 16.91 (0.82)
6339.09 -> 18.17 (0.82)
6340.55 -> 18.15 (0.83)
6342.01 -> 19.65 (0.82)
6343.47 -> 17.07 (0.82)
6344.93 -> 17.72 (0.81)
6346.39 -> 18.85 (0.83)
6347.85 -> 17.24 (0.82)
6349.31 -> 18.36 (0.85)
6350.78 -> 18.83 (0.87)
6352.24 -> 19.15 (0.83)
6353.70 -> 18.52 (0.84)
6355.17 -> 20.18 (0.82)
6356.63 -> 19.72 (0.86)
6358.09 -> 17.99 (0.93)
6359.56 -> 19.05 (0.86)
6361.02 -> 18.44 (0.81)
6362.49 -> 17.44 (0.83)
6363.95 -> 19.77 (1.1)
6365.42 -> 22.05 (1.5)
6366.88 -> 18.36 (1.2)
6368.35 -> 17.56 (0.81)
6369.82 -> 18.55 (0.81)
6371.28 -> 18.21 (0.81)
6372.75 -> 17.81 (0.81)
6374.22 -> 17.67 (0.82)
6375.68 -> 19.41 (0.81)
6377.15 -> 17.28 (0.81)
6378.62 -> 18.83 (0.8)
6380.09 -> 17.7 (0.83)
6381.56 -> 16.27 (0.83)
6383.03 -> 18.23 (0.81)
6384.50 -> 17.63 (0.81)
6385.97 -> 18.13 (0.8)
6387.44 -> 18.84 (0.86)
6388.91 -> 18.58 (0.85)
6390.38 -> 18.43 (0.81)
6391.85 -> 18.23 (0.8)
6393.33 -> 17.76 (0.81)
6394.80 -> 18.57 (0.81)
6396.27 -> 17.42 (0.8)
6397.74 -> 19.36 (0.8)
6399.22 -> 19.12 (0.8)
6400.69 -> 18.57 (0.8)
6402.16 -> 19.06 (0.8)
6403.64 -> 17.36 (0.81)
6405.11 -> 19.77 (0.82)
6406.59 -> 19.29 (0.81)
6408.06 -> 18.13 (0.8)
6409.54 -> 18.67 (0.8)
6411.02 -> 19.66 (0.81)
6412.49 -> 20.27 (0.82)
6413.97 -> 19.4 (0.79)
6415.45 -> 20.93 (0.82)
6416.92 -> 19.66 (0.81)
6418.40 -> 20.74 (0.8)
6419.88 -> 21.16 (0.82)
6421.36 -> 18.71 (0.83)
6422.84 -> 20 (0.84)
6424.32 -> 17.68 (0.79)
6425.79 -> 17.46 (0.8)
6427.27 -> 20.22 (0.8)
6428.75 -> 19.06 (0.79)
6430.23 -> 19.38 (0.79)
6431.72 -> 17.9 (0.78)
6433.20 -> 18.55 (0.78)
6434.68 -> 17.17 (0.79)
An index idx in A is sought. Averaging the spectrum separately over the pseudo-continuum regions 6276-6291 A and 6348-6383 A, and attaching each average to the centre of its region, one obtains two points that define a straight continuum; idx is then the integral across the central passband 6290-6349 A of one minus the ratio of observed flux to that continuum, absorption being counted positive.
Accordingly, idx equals 3.9 A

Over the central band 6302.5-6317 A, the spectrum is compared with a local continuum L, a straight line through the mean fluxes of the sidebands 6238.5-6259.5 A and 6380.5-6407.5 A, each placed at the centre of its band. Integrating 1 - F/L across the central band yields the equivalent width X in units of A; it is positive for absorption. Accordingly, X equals 1.7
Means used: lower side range 18.8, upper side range 18.4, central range 16.4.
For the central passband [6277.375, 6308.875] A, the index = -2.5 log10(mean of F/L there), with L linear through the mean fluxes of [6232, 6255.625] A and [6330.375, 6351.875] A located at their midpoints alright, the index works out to 0.03 mag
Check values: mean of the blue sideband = 18.7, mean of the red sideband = 18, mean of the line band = 17.8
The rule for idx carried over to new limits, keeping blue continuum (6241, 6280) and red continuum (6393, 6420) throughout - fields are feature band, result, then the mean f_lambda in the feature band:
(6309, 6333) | 2.8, 16.6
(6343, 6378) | 0.8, 18.6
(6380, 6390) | 0.6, 17.9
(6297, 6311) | 1.3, 16.9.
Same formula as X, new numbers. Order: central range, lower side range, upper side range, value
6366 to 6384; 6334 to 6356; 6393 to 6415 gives 0.6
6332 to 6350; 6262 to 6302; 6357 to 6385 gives 0.4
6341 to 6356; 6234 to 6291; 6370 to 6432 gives 0.1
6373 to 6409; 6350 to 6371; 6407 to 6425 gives 1.8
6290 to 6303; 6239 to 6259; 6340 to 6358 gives 0.6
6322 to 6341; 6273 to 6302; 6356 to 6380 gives 1.1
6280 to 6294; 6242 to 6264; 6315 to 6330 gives -0.5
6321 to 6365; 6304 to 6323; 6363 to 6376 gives -1.2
